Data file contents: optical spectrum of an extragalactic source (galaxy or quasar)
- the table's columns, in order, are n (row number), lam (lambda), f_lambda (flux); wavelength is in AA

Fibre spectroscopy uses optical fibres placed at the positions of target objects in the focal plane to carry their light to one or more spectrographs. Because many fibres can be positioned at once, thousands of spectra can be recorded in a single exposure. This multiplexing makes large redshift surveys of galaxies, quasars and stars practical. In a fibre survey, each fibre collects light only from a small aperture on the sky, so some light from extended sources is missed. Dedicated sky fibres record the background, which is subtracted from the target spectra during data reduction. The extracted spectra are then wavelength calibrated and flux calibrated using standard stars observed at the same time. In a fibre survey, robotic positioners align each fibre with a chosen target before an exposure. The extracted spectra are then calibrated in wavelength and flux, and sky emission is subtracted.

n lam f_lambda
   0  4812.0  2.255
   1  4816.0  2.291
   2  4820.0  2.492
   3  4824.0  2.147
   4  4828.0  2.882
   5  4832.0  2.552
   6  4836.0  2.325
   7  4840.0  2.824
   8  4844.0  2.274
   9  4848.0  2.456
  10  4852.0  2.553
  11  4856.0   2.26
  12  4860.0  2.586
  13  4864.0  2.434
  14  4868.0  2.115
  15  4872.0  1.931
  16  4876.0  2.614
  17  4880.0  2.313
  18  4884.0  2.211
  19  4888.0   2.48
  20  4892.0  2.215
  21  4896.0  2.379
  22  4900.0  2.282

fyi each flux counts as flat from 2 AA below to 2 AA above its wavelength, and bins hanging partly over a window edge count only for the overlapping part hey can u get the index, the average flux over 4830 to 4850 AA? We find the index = 2.49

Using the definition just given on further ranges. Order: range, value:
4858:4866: 2.51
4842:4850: 2.37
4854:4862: 2.42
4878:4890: 2.33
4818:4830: 2.51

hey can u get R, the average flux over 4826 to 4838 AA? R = 2.59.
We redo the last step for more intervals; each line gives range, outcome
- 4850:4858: 2.41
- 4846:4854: 2.5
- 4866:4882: 2.24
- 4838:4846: 2.55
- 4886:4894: 2.35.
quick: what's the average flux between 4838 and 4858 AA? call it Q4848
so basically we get 2.47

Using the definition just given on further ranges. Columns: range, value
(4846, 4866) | 2.46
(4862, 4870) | 2.27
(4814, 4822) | 2.39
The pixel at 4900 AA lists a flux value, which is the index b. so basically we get 2.282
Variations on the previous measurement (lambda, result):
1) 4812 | 2.255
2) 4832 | 2.552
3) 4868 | 2.115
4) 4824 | 2.147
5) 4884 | 2.211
